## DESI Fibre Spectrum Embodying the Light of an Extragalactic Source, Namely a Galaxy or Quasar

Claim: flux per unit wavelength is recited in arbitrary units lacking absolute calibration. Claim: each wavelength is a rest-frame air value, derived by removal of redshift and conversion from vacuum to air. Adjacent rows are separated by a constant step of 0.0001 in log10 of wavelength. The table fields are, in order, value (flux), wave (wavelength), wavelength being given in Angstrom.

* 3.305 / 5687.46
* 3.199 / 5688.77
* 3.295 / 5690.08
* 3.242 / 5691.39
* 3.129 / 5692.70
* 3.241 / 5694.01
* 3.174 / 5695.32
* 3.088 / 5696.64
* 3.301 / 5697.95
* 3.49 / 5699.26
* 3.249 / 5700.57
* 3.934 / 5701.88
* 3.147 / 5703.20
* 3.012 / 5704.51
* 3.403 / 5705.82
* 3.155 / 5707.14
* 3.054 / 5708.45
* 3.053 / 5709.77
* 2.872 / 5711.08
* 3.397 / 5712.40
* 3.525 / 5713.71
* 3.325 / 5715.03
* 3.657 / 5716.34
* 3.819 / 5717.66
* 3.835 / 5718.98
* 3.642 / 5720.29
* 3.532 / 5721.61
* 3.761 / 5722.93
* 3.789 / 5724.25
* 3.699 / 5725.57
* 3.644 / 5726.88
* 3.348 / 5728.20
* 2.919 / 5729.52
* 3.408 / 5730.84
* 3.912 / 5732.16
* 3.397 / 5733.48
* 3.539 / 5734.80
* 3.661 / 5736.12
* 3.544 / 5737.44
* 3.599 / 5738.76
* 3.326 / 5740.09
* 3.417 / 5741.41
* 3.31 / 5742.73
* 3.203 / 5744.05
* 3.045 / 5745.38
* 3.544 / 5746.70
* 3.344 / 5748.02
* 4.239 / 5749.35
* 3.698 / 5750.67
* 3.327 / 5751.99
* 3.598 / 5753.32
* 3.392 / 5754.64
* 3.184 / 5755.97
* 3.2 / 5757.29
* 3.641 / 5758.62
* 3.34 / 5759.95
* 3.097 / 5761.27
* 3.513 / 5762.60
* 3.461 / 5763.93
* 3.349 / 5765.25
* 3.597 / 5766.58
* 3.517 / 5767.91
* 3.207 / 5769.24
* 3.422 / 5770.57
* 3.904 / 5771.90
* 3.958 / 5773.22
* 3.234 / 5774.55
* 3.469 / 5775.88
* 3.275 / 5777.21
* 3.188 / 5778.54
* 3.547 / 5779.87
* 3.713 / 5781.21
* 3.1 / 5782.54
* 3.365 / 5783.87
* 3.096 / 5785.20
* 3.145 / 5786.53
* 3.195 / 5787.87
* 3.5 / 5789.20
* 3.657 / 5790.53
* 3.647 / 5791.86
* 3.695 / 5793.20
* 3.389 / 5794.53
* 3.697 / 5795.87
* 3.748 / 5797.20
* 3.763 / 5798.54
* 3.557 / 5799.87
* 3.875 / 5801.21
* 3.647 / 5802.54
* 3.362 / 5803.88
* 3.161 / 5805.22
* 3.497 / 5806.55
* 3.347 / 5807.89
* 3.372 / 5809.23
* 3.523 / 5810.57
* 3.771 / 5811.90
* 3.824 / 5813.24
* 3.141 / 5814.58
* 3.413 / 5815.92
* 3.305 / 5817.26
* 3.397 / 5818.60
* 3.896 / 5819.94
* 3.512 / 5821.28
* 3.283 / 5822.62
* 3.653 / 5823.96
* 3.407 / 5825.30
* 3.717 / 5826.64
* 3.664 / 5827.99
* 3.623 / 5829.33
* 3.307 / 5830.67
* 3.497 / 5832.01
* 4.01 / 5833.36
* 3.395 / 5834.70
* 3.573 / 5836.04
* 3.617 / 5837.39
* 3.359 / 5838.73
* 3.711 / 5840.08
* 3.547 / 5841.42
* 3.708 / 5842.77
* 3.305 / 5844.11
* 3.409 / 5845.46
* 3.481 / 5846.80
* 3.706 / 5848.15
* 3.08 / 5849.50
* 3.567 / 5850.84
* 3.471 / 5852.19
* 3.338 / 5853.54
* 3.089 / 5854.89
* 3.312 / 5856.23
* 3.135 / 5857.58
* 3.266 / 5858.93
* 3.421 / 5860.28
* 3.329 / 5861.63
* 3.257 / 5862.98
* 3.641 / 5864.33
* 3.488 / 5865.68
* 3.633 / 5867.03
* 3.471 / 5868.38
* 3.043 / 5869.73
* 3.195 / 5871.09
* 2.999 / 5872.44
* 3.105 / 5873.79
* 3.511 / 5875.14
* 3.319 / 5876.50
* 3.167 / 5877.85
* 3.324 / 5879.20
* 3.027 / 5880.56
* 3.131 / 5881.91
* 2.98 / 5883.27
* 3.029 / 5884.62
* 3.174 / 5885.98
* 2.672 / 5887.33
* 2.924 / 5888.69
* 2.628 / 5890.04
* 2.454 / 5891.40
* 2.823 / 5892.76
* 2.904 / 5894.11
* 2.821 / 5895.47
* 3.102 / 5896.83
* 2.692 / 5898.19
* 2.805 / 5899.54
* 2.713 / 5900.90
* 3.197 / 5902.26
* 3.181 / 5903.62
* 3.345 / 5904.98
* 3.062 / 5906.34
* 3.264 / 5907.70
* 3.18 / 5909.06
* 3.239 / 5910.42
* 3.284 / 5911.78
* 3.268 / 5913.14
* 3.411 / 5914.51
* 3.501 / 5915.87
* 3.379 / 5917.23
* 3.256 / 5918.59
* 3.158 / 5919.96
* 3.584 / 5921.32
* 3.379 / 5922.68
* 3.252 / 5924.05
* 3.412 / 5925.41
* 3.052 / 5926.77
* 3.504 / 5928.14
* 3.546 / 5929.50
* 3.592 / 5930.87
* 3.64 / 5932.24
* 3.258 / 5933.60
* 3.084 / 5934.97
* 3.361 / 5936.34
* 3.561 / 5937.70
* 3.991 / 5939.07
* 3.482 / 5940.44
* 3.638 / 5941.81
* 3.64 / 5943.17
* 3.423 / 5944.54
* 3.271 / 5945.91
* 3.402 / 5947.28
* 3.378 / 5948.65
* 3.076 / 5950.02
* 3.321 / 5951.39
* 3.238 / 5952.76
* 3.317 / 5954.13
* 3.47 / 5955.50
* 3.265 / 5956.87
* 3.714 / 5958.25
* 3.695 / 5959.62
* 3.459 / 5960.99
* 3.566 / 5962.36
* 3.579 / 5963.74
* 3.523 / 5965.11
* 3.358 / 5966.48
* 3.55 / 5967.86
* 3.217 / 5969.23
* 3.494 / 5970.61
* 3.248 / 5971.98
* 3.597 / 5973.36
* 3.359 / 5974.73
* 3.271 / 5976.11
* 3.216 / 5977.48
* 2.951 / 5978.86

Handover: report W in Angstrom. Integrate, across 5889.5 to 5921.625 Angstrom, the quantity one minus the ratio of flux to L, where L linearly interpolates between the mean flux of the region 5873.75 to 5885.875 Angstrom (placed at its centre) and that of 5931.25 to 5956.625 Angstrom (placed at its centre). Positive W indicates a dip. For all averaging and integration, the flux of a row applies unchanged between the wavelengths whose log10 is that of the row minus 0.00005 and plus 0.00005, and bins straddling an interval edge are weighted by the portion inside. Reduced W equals 1.8 Angstrom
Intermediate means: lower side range 3.18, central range 3.09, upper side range 3.42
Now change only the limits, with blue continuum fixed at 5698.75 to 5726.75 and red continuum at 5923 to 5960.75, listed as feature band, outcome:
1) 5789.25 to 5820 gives -0.91 Angstrom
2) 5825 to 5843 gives -0.75 Angstrom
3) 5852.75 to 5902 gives 4.66 Angstrom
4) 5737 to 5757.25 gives 0.02 Angstrom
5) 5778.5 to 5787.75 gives 0.36 Angstrom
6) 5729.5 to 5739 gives -0.23 Angstrom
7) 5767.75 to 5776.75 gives -0.21 Angstrom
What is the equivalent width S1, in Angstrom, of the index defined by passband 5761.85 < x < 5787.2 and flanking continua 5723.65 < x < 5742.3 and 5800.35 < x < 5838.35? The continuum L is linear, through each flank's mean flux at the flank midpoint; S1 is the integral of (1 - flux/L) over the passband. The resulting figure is 0.7 Angstrom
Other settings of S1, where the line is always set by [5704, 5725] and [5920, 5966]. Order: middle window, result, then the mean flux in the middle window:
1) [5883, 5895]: 2.1 Angstrom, 2.84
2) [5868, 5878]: 0.6 Angstrom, 3.22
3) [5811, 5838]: -0.9 Angstrom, 3.55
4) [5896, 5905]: 1.2 Angstrom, 2.98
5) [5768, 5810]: -0.5 Angstrom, 3.48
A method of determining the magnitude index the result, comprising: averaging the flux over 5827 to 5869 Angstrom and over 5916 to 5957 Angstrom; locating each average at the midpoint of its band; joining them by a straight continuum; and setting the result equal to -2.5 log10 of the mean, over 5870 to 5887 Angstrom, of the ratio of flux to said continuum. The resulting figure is 0.10 mag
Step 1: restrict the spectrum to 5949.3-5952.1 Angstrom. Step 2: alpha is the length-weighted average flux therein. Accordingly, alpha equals 3.2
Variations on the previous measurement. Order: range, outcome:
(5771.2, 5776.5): 3.65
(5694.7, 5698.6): 3.18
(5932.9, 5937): 3.24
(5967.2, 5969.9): 3.39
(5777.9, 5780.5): 3.37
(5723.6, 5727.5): 3.72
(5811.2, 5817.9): 3.49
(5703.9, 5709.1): 3.16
